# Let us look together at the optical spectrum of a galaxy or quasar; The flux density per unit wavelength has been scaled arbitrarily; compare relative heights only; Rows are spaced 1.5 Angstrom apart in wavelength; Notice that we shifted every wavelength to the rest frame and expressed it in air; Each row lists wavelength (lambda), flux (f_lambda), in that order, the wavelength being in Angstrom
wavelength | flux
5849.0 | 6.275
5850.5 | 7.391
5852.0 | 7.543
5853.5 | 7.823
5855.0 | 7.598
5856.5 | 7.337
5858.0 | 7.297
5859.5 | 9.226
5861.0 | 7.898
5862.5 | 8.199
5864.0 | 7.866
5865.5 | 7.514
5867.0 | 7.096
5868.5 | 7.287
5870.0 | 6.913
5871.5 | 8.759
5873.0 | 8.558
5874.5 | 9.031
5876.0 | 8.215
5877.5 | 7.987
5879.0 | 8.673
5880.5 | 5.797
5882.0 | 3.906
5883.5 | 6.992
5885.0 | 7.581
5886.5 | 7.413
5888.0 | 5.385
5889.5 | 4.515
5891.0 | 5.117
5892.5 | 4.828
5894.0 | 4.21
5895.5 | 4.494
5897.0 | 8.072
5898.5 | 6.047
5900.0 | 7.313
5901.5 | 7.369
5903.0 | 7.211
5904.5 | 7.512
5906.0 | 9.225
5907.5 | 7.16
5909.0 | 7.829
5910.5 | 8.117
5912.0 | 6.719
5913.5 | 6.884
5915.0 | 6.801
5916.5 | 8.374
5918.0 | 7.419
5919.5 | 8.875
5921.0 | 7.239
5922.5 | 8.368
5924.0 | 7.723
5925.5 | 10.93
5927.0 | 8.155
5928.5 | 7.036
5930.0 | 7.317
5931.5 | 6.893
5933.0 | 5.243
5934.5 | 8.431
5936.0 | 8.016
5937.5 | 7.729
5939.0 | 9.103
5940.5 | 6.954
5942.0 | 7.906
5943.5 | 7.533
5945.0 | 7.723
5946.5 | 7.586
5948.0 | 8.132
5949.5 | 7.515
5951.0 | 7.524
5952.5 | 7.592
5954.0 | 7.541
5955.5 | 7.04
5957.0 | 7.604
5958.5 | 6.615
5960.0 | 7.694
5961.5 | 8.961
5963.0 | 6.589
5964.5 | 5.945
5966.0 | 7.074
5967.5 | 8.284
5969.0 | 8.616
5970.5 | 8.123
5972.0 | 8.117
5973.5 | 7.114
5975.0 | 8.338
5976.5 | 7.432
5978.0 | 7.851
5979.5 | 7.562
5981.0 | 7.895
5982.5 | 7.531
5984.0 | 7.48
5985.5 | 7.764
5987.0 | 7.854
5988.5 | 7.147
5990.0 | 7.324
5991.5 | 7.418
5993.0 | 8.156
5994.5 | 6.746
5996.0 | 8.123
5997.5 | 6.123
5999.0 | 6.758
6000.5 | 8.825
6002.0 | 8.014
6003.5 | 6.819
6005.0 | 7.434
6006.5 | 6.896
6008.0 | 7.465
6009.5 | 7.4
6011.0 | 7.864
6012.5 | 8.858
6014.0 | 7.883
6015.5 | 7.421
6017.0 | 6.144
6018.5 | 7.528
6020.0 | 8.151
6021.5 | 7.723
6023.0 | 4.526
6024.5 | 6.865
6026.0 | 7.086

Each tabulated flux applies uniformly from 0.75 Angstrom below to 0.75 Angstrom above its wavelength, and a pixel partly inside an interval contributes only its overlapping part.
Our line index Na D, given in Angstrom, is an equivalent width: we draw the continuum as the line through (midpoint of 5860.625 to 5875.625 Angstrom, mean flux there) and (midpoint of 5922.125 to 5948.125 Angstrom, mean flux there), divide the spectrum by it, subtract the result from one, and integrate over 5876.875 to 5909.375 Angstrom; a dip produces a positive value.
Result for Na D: 5.5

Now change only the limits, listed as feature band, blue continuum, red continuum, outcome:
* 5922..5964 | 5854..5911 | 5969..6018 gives -1.7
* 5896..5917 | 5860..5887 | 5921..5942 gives 0.8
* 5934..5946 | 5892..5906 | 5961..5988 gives -1.3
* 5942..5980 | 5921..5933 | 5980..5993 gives 0.4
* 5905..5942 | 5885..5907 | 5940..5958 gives -4.2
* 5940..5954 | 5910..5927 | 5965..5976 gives 0.5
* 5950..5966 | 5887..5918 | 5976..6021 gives -0.3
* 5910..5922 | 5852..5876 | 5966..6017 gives 0.3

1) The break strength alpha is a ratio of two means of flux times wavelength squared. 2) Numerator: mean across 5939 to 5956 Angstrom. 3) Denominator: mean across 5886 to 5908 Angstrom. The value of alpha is 1.2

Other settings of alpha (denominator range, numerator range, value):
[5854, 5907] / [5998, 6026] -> 1.08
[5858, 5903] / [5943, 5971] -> 1.11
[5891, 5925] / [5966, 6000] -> 1.09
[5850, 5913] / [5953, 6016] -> 1.09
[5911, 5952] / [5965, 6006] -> 1.01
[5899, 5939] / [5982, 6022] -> 1.00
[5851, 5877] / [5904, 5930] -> 1.02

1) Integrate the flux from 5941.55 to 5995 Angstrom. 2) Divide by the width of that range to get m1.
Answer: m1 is 7.59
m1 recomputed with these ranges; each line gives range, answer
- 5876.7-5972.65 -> 7.29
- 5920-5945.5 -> 7.79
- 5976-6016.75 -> 7.54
